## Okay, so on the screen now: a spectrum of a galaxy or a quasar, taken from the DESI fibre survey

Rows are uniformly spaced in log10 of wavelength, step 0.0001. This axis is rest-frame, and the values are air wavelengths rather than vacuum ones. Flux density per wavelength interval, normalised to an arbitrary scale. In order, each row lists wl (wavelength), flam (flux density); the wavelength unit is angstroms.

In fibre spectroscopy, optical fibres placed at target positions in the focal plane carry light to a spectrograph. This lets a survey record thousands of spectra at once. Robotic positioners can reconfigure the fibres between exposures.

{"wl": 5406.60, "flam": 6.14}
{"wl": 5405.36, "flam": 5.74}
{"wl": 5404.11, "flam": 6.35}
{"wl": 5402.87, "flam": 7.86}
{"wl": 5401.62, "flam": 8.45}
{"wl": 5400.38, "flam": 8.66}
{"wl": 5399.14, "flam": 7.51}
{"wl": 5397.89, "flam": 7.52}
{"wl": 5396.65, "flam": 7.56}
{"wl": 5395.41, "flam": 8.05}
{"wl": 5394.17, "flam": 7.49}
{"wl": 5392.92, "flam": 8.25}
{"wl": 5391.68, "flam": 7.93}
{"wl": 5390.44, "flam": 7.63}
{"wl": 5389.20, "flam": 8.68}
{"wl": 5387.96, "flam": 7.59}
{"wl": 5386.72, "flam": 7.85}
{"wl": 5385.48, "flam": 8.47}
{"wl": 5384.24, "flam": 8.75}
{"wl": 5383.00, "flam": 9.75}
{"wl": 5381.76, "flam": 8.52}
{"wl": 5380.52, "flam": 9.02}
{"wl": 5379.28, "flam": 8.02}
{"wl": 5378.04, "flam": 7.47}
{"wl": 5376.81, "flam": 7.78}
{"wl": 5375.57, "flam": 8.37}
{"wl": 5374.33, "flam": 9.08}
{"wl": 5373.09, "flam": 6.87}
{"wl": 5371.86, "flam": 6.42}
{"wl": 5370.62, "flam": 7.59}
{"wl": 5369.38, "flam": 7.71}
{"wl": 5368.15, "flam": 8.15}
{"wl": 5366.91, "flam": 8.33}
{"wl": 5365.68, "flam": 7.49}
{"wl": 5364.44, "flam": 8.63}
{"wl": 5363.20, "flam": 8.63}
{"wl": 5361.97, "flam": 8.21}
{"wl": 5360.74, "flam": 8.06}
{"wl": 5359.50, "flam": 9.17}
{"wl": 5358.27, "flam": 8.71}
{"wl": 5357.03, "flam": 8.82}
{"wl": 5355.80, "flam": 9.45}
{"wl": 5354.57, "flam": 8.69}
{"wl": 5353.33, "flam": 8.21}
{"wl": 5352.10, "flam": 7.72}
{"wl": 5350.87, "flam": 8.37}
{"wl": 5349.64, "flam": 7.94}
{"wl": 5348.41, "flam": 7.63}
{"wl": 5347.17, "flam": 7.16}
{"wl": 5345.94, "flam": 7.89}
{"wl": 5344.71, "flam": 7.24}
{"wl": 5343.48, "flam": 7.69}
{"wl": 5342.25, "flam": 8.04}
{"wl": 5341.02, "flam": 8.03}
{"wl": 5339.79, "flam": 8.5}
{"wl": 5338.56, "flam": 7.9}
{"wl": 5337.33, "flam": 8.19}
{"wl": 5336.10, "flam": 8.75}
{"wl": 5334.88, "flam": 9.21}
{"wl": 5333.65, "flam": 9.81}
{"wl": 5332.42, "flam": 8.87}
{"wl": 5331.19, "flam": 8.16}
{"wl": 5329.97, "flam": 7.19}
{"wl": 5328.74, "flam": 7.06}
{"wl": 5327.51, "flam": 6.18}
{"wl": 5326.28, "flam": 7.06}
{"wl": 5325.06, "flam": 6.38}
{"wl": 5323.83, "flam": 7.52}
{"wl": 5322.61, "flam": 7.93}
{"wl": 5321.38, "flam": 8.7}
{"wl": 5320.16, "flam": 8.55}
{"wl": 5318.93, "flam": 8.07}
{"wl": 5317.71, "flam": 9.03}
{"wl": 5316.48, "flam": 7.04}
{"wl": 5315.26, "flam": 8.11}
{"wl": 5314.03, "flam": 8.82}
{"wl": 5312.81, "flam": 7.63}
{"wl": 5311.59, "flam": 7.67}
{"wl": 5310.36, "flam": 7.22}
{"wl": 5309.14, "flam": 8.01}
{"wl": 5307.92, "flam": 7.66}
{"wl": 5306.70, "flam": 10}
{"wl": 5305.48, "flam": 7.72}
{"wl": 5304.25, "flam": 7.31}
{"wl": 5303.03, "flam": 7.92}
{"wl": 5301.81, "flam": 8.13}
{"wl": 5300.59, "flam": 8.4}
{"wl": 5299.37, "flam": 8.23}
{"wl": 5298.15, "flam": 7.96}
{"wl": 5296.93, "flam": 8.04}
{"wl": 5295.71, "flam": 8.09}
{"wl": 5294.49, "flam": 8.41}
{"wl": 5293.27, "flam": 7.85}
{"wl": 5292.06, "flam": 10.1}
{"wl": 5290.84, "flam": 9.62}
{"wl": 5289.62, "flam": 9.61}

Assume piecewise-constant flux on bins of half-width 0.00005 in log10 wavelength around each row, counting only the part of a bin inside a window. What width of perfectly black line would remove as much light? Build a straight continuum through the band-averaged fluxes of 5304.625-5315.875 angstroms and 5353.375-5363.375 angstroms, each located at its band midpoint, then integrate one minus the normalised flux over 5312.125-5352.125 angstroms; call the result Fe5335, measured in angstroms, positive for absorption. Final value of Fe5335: 1.91 angstroms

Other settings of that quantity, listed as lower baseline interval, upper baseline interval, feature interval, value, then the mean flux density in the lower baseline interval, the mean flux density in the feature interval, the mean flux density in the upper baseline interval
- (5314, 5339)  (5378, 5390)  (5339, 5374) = 0.8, 8.01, 8.06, 8.44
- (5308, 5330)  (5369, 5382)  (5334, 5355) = -0.8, 7.69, 8.08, 7.88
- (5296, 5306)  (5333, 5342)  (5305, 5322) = 0.0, 7.97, 8.16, 8.61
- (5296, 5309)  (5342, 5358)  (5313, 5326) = 0.2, 8.13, 7.98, 8.08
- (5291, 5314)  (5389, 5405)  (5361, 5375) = 0.0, 8.18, 7.93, 7.78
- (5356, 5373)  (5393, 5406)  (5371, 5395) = -0.8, 8.14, 8.1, 7.54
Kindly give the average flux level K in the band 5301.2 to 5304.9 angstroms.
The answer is 7.77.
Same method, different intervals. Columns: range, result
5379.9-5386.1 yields 8.9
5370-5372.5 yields 7.01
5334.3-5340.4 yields 8.51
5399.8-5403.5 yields 8.32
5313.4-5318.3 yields 8.24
